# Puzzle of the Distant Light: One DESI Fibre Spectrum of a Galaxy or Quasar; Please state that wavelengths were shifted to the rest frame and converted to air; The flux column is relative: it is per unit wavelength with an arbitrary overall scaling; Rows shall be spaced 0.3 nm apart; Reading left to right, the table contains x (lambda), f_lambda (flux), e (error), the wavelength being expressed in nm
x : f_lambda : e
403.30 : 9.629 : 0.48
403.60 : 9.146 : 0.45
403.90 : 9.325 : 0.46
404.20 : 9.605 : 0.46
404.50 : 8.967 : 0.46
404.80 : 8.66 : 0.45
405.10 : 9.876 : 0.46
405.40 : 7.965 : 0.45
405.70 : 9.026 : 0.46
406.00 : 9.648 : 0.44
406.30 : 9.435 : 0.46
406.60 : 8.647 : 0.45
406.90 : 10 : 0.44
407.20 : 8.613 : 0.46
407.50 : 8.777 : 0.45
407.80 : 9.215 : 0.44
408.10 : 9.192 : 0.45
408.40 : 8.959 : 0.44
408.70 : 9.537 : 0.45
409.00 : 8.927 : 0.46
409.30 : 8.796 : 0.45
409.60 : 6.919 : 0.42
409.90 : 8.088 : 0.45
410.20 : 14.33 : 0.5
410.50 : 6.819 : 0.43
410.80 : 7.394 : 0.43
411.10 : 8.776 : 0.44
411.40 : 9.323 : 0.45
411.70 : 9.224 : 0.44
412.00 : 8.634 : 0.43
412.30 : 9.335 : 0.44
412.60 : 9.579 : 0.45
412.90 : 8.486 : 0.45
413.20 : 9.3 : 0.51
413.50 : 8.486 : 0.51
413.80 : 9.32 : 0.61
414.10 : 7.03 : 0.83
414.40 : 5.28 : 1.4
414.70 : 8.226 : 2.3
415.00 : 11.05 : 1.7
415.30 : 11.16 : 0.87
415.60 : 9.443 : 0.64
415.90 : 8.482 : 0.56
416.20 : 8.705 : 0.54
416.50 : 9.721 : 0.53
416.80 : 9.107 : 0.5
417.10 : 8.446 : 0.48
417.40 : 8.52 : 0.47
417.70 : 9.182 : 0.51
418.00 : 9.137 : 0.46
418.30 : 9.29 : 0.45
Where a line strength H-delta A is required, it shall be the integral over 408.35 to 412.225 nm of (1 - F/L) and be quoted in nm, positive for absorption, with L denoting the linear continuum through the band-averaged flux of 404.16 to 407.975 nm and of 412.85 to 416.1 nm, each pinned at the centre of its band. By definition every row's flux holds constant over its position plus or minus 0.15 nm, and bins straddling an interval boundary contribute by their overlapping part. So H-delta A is 0.008 nm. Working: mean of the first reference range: 9.1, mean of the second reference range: 8.76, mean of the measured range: 8.91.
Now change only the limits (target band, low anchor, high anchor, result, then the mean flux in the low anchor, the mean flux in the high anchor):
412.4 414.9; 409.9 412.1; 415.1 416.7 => 0.28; 9.15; 9.54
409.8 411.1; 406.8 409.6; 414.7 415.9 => 0.02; 8.98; 10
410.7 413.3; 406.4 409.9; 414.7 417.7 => 0.05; 8.85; 9.33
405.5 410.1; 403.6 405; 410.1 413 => 0.09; 9.17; 9.11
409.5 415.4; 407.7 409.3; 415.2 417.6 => 0.20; 9.13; 9.16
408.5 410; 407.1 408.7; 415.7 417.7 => 0.09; 9.02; 8.87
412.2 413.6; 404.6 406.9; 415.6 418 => -0.01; 9.1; 8.93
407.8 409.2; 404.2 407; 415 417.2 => 0.01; 9.15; 9.43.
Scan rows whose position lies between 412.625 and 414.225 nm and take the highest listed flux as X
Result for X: 9.32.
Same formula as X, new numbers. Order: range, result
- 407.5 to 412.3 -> 14.33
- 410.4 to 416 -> 11.16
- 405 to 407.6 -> 10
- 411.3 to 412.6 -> 9.579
